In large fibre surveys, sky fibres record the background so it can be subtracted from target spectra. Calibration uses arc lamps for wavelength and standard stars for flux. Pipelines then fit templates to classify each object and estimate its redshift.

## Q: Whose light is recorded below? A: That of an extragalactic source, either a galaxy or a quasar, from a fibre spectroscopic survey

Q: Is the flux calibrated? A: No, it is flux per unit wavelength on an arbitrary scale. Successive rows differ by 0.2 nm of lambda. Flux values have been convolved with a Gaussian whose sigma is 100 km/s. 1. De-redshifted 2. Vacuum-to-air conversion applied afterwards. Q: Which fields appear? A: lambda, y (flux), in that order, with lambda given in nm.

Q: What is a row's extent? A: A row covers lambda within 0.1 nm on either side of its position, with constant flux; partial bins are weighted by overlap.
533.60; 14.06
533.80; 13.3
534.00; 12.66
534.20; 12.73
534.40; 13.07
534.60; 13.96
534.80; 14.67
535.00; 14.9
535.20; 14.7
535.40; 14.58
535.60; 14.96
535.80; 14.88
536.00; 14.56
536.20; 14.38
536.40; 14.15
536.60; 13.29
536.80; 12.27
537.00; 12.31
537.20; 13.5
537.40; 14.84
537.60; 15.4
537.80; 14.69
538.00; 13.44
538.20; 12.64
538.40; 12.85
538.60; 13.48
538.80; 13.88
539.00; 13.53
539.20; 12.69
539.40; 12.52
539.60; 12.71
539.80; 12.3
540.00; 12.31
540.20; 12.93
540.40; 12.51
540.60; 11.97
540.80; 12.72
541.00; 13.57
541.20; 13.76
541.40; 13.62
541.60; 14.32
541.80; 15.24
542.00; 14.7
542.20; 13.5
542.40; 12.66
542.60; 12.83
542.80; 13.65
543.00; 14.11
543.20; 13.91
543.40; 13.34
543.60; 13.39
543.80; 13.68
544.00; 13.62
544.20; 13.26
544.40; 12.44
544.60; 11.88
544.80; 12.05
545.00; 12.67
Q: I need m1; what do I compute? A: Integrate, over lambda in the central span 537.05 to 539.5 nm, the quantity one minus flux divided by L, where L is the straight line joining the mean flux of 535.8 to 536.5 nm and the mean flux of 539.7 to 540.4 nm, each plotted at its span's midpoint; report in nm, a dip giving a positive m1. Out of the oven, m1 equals -0.04 nm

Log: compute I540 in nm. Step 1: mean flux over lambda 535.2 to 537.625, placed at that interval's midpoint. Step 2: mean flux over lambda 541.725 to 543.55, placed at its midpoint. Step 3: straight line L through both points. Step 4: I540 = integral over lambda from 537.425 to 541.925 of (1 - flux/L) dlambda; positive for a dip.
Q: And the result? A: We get 0.18 nm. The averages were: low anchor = 14.1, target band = 13.4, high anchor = 13.7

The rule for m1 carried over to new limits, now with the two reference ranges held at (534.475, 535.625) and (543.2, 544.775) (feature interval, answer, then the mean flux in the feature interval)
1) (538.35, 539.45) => 0.058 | 13.2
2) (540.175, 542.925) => 0.009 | 13.4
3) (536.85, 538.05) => 0.016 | 14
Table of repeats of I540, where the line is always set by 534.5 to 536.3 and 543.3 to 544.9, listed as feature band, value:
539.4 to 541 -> 0.13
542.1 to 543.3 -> -0.02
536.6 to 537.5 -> 0.07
